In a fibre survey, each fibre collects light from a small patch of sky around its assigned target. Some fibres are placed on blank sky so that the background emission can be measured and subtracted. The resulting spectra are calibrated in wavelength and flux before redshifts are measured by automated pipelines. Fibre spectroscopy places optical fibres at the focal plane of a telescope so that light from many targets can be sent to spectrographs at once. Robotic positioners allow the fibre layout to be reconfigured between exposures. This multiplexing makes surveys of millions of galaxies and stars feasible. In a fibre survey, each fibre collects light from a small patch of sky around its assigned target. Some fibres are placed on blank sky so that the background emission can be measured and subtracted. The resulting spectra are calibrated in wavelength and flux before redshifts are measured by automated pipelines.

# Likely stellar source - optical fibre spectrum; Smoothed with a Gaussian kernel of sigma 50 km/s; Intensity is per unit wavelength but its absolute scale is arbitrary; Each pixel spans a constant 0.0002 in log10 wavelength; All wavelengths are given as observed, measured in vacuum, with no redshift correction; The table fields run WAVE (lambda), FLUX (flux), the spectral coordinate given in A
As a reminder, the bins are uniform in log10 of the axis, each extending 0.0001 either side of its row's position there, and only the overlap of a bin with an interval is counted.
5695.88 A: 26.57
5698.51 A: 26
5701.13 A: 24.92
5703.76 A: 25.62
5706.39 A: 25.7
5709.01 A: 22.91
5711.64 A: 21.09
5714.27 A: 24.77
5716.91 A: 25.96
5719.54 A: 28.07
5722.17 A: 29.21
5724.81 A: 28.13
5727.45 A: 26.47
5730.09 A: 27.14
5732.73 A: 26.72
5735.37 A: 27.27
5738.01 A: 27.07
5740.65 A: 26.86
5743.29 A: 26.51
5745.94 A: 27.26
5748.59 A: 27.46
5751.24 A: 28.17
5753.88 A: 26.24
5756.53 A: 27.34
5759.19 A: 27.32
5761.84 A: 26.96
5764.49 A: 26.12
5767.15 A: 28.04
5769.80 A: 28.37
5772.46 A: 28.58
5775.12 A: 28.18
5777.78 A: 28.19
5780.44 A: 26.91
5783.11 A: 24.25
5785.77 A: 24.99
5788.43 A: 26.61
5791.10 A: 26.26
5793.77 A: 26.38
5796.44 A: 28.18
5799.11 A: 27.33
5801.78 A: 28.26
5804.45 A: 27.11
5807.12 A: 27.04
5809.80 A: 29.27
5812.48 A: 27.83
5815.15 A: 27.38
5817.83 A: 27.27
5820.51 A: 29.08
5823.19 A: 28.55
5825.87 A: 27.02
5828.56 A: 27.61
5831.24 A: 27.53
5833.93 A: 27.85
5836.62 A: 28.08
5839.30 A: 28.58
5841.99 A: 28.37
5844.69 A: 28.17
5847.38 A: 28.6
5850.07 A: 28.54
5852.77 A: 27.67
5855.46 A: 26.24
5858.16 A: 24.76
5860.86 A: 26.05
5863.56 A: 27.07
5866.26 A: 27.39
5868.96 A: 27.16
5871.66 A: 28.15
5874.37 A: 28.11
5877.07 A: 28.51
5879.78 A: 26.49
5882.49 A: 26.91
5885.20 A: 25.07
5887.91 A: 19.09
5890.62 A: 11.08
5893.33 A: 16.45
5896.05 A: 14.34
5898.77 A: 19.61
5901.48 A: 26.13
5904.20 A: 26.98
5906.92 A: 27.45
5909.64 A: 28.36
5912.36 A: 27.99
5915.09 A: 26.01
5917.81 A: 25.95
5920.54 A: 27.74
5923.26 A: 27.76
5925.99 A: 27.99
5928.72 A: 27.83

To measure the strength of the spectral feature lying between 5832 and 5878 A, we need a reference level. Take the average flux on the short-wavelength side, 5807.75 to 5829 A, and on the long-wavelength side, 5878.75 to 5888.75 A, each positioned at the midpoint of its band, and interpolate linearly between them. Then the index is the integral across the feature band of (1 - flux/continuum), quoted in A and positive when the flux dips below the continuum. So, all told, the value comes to -2.7 A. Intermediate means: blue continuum 28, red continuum 24.6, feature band 27.6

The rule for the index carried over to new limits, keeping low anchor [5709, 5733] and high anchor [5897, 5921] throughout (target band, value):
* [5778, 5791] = 0.08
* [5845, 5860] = -0.66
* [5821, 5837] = -1.08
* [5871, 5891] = 1.03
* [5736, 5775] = -1.77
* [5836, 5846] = -0.87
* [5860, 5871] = -0.42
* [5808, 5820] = -0.87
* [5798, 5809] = -0.60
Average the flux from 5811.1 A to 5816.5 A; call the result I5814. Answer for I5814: 27.6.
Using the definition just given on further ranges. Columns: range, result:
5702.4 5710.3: 24.8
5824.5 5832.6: 27.4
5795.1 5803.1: 27.9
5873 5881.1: 27.7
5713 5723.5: 27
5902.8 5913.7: 27.7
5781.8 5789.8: 25.3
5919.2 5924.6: 27.8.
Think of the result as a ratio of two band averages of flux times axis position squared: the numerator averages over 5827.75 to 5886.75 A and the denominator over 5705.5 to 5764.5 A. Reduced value 1.07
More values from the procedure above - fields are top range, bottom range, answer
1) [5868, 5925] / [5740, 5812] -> 0.94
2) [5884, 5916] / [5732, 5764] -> 0.87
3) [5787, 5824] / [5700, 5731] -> 1.10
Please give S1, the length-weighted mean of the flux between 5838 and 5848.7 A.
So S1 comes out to 28.4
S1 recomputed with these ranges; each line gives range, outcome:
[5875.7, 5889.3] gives 25.2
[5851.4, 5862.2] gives 26.2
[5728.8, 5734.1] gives 26.9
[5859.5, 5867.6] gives 26.8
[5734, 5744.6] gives 27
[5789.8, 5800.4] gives 27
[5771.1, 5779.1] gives 28.3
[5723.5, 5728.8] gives 27.3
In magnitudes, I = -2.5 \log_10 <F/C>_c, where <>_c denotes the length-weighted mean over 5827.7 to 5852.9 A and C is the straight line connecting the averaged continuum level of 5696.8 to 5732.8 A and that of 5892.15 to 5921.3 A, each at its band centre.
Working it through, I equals -0.14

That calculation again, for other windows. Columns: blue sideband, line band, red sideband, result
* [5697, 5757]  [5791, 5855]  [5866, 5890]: -0.074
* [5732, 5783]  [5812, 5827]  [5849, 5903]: -0.090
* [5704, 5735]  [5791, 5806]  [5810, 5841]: 0.005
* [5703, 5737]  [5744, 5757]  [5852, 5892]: -0.054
